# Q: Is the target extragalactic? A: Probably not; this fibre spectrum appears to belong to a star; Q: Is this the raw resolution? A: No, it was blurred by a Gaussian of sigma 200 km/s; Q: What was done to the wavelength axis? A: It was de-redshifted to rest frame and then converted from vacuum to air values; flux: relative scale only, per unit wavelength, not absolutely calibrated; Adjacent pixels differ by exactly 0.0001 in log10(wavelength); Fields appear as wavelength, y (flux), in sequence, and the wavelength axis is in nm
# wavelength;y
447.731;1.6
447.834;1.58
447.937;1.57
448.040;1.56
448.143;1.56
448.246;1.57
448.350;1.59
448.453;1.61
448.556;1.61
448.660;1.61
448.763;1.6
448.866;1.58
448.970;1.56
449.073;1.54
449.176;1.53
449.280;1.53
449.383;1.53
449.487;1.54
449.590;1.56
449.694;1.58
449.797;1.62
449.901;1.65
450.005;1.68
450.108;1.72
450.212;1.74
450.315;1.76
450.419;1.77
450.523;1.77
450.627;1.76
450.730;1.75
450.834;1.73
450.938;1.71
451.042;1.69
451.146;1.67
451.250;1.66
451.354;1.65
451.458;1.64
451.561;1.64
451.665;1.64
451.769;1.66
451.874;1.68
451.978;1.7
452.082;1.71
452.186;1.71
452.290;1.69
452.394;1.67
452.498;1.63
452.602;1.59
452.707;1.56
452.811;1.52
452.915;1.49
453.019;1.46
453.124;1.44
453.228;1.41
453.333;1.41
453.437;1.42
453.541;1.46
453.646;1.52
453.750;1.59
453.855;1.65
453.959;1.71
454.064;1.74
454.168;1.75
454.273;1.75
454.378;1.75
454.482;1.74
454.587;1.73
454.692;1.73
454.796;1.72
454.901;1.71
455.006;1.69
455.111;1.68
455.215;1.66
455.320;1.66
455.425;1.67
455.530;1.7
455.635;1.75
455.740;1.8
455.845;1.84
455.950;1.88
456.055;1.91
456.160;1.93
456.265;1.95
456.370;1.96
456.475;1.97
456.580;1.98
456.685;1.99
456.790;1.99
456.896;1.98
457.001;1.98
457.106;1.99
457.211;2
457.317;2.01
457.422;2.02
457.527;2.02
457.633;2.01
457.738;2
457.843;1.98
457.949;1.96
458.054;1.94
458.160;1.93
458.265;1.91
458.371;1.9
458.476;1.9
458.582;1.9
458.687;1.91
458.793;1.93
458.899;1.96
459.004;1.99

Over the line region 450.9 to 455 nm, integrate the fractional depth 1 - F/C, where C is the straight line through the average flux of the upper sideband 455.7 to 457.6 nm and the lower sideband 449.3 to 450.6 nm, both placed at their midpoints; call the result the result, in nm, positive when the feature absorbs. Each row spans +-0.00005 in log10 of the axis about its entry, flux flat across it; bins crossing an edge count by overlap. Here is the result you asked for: 0.37 nm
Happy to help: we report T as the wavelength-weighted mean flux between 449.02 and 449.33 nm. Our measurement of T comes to 1.53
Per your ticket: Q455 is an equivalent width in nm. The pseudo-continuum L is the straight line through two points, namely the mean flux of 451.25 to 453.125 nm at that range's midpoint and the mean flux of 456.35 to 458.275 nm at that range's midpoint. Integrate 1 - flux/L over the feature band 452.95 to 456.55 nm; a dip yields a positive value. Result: 0.21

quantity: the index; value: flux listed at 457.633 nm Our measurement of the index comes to 2.01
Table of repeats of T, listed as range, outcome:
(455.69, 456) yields 1.84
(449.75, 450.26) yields 1.68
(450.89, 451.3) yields 1.68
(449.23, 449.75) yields 1.55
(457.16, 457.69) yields 2.01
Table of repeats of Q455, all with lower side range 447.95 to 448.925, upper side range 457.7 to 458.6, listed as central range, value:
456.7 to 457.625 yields -0.05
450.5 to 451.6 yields -0.01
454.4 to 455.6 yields 0.08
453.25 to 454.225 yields 0.11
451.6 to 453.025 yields 0.08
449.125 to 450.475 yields 0.00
